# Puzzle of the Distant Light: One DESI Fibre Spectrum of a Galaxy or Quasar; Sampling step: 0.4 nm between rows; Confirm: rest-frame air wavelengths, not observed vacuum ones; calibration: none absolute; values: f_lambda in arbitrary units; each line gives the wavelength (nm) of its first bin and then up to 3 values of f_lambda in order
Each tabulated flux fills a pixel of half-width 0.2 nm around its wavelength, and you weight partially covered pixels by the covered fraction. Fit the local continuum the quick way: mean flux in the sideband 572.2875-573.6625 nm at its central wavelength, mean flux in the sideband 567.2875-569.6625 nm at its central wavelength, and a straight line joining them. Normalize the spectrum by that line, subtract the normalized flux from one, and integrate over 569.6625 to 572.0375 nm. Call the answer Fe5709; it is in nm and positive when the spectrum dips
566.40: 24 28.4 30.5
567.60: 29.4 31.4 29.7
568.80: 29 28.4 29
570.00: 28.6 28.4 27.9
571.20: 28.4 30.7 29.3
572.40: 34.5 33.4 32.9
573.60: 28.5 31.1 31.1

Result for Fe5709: 0.17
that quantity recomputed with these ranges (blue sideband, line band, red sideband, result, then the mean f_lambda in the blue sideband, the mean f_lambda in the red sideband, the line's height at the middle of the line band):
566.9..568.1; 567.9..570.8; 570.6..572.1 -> 0.059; 30.2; 29.1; 29.6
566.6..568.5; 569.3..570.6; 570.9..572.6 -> 0.070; 29.9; 30.6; 30.3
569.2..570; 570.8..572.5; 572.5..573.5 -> 0.057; 28.8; 32.8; 31.2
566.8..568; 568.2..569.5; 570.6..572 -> 0.025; 29.9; 29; 29.6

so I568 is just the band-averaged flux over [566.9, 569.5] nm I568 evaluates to 29.7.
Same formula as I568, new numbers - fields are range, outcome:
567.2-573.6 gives 30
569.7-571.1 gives 28.4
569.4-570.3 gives 28.8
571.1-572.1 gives 29.6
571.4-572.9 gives 31.9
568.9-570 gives 28.7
